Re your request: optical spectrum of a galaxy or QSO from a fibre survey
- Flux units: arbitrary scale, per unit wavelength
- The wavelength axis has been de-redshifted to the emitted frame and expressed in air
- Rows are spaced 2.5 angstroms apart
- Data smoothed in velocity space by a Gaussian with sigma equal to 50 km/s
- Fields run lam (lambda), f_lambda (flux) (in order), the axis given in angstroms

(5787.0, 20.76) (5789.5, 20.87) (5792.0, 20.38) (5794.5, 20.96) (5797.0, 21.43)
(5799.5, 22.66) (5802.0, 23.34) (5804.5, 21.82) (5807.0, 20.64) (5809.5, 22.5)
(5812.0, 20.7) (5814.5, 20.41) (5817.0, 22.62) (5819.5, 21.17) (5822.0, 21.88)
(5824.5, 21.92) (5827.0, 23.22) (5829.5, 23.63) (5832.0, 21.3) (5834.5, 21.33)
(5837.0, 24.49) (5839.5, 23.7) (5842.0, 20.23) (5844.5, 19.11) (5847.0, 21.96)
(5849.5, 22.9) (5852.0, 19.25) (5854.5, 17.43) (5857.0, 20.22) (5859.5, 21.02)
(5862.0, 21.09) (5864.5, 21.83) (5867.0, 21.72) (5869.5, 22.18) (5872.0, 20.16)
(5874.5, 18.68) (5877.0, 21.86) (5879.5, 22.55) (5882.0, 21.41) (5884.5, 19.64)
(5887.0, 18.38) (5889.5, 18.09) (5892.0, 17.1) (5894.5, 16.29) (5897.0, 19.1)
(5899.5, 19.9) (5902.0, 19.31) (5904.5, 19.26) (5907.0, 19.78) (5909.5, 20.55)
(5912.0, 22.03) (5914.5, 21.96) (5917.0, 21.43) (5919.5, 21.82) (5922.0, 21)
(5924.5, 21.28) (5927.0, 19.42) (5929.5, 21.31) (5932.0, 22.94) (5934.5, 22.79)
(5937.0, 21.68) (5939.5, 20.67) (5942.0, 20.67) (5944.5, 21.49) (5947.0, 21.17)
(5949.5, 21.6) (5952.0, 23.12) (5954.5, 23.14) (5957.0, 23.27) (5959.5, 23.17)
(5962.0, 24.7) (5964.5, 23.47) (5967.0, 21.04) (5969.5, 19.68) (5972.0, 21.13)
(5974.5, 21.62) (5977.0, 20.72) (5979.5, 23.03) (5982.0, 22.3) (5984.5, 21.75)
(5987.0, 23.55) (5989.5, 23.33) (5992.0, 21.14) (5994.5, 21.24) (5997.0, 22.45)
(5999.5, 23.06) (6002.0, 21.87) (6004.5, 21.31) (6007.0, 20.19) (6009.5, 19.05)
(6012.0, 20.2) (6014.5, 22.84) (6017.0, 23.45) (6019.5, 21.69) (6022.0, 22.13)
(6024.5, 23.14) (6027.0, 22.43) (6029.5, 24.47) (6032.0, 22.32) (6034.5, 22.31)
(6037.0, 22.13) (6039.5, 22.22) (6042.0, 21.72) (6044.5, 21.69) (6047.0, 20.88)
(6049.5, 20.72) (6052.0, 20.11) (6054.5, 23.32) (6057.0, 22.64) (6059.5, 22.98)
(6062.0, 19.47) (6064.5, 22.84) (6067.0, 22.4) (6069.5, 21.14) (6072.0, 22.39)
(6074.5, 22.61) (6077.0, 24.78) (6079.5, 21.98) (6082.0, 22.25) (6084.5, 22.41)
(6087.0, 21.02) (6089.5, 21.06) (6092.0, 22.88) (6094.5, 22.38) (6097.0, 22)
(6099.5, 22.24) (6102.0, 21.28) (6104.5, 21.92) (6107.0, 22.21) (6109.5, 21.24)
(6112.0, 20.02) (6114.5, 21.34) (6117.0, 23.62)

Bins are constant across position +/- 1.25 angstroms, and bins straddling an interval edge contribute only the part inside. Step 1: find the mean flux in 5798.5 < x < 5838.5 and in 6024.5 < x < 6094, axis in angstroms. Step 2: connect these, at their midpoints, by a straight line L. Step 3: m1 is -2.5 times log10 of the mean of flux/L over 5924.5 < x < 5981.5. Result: 0.01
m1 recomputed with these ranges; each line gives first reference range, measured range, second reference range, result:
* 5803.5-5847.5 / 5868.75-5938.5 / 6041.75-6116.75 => 0.07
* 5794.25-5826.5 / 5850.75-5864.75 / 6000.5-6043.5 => 0.09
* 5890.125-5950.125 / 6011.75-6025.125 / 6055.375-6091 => -0.04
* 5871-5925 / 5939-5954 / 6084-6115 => -0.06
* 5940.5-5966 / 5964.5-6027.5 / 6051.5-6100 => 0.03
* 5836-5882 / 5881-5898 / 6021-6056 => 0.15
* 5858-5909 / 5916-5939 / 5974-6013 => -0.04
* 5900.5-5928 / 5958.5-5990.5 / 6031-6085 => -0.05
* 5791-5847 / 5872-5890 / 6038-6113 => 0.09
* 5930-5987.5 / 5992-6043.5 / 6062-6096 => 0.01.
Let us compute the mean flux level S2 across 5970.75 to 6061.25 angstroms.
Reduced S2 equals 22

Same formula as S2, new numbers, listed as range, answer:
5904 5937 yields 21.3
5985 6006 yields 22.2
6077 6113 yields 21.9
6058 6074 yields 21.9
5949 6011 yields 22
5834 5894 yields 20.6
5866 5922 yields 20.2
